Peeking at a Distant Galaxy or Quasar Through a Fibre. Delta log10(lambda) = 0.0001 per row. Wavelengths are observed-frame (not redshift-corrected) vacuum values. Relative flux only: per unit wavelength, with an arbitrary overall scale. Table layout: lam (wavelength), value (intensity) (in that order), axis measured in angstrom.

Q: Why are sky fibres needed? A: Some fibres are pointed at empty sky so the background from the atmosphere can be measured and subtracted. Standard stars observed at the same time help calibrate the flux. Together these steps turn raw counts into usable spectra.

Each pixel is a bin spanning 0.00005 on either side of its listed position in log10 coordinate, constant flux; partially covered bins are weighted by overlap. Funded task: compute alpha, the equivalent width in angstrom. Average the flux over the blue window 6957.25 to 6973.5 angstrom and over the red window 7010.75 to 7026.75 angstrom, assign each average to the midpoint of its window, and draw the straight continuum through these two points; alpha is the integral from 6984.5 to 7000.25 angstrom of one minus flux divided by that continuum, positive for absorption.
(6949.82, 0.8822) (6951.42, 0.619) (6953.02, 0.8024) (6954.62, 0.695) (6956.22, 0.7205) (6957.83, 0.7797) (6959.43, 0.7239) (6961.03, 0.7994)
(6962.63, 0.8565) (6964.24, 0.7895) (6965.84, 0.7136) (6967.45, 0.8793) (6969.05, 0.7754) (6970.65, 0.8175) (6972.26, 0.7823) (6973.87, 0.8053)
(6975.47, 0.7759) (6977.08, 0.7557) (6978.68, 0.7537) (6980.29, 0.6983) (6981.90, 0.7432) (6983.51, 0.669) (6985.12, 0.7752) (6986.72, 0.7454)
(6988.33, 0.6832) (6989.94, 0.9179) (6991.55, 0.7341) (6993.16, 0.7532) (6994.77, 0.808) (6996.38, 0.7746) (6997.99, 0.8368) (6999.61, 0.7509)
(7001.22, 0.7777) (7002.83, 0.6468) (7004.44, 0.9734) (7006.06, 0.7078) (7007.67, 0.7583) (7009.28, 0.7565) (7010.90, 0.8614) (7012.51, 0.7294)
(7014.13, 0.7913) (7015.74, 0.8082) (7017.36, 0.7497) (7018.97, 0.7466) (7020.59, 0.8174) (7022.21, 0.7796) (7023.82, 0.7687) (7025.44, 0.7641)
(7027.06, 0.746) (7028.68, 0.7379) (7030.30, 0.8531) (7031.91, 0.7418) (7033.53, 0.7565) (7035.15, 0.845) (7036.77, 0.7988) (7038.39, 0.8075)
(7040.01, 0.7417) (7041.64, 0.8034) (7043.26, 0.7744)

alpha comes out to 0.1 angstrom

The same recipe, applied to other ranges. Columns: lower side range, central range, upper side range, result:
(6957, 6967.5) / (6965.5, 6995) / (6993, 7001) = 0.7 angstrom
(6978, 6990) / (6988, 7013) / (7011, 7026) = -0.8 angstrom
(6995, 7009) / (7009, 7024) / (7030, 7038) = 0.1 angstrom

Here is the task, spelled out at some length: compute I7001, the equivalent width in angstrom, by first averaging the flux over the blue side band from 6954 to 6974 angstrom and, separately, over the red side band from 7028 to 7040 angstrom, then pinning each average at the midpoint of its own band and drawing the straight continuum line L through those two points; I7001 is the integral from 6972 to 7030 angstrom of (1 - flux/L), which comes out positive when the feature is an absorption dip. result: 1.11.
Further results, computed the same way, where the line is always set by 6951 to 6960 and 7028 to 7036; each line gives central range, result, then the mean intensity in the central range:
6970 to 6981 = -0.4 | 0.77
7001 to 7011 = -0.1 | 0.778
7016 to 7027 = 0.1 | 0.771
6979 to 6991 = 0.1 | 0.747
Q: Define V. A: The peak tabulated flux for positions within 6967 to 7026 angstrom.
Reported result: 0.9734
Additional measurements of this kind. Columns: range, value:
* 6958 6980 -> 0.8793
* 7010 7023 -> 0.8614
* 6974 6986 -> 0.7759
